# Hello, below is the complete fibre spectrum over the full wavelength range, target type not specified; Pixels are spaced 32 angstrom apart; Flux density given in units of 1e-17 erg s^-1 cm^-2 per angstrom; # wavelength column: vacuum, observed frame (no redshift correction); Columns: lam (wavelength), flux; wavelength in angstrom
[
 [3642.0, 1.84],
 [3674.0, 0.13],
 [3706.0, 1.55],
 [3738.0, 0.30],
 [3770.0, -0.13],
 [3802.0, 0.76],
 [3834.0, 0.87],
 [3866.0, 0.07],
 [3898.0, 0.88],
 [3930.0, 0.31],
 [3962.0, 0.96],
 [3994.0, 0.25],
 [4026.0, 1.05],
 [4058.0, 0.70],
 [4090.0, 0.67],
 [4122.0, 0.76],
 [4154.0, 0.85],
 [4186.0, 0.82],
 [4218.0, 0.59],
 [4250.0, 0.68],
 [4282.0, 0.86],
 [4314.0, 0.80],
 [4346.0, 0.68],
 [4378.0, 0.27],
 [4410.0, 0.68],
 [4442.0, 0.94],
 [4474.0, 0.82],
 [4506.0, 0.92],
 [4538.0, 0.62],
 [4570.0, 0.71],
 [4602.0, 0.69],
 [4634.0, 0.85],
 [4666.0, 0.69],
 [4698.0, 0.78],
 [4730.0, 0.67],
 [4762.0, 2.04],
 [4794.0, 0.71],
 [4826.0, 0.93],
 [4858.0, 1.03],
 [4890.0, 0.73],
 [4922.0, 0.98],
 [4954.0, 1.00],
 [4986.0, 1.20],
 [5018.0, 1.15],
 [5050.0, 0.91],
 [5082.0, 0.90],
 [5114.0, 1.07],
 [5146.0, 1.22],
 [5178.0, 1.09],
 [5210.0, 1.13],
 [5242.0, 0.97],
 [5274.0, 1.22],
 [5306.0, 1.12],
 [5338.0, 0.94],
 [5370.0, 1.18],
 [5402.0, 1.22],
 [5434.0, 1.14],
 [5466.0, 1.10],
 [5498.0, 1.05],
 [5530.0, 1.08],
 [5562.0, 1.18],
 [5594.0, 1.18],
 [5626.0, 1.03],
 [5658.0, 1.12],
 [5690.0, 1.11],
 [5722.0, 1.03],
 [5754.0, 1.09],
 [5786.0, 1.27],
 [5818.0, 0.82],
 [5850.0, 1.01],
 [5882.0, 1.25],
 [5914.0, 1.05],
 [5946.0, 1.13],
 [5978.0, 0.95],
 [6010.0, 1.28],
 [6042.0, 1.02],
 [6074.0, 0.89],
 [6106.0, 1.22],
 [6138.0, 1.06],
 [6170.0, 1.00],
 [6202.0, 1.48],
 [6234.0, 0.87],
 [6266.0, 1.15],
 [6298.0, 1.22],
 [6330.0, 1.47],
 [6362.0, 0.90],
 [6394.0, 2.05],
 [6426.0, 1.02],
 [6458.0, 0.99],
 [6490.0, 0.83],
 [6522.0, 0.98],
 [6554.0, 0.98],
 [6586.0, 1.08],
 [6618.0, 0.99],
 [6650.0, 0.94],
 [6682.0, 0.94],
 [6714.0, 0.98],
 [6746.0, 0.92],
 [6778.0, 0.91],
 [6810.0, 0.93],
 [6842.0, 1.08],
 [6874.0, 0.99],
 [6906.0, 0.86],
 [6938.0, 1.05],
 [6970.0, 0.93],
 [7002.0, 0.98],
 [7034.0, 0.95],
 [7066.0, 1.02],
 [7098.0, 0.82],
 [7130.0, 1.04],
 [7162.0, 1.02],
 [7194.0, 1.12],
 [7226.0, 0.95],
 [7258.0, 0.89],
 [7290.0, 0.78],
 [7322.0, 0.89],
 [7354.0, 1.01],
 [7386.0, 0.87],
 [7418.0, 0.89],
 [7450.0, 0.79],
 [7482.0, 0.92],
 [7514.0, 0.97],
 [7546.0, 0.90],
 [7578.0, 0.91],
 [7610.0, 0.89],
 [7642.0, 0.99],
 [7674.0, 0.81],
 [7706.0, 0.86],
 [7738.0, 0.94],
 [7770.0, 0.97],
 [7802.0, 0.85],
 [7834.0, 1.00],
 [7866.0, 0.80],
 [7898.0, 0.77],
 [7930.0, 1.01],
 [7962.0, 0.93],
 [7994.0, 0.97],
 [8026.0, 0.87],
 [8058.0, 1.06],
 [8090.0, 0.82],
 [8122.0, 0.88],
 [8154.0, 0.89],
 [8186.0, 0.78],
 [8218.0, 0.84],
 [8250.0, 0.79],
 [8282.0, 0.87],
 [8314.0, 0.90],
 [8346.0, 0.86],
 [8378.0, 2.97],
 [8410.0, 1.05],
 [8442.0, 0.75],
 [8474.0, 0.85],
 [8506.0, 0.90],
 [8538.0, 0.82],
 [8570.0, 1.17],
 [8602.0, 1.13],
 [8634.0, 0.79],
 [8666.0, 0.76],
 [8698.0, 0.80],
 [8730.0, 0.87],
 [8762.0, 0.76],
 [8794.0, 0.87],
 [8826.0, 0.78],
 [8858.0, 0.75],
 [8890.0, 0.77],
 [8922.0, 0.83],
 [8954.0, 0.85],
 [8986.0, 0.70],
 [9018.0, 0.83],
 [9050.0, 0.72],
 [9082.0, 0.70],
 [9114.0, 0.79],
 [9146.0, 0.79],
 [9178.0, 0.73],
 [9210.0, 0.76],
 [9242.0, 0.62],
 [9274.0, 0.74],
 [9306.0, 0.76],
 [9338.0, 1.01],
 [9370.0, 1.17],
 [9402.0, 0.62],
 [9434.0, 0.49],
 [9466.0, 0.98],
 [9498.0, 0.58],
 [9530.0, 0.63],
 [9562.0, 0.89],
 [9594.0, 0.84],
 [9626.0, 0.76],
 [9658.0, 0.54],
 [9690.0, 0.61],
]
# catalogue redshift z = 0.28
